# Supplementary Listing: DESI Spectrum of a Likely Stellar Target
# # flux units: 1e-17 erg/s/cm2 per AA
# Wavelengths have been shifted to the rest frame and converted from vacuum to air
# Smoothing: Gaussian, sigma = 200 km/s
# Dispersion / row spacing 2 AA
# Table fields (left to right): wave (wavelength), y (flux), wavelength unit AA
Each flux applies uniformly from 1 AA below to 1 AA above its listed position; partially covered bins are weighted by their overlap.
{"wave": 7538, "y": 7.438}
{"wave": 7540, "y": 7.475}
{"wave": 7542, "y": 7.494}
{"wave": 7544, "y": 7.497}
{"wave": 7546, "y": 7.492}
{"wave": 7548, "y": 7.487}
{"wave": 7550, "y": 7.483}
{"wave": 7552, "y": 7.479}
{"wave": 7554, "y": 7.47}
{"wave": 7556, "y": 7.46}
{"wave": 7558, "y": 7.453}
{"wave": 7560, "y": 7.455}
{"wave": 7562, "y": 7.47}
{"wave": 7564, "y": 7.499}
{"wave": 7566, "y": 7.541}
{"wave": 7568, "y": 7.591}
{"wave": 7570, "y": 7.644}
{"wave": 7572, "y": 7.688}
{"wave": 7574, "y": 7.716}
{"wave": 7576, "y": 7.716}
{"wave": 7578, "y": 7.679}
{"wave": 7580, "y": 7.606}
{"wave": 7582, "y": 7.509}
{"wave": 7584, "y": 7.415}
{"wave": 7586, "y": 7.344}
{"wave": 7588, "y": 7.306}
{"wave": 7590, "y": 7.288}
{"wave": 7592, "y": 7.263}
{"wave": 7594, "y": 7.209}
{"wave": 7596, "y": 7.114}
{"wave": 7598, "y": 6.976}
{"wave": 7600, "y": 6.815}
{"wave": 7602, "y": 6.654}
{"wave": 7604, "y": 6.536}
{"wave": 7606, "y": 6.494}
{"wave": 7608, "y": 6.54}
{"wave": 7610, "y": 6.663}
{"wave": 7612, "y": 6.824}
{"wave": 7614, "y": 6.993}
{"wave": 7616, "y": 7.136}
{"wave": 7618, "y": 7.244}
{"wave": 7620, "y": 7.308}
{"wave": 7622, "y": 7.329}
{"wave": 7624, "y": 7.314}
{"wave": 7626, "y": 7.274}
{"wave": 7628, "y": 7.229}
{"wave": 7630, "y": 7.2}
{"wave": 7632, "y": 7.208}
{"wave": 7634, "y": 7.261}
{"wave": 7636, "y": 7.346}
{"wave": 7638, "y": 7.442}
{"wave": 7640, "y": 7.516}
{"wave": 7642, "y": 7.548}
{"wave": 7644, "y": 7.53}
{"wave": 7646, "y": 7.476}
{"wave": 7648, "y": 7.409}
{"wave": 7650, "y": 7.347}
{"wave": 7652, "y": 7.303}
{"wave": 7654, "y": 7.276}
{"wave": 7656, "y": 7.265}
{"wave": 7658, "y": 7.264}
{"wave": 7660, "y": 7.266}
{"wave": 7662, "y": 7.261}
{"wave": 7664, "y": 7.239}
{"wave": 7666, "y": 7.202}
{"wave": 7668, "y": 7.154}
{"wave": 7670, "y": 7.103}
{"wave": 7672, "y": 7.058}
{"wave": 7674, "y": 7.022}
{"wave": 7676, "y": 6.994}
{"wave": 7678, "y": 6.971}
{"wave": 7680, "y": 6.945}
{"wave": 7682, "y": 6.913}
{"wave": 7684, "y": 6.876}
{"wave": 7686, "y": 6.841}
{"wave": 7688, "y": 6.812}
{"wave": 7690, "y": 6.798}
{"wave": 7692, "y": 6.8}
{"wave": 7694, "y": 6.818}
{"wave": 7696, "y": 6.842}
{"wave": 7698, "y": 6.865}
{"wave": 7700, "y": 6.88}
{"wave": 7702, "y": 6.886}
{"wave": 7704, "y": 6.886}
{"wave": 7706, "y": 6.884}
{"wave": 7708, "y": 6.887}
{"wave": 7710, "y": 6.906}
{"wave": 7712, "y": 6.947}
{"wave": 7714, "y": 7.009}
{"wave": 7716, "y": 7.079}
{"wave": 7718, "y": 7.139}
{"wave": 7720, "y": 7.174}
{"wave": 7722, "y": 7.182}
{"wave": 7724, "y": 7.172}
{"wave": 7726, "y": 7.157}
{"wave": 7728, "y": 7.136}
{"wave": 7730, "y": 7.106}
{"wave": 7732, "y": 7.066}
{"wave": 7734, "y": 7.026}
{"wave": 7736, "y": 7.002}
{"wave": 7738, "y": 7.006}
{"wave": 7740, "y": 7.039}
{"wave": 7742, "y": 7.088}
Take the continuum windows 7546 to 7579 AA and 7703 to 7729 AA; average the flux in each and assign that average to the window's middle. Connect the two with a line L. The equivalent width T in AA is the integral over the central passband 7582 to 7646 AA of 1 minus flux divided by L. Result 2.0 AA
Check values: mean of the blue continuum 7.55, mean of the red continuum 7.04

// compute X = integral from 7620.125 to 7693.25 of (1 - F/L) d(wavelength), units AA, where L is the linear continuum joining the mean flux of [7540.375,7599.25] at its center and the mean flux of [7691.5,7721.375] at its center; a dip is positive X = -0.6 AA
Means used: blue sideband 7.46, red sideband 6.94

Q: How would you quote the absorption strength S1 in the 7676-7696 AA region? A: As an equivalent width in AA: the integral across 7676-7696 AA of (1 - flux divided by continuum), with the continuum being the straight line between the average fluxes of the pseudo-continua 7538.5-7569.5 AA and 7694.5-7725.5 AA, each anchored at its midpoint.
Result 0.5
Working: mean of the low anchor 7.49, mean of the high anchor 6.98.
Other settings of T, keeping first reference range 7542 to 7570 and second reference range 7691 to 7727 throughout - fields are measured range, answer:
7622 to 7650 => -0.55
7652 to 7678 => -0.18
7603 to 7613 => 0.97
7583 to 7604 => 0.74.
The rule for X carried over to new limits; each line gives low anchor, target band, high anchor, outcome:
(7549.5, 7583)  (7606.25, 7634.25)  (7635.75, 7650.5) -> 1.5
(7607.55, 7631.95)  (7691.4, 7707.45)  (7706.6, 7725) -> 0.5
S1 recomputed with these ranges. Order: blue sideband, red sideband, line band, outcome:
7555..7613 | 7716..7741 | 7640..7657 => -0.51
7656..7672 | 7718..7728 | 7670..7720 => 1.78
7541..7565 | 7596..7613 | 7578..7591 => -0.78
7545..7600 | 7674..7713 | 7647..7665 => -0.59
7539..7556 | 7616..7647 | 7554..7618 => 1.47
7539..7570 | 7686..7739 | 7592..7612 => 1.46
